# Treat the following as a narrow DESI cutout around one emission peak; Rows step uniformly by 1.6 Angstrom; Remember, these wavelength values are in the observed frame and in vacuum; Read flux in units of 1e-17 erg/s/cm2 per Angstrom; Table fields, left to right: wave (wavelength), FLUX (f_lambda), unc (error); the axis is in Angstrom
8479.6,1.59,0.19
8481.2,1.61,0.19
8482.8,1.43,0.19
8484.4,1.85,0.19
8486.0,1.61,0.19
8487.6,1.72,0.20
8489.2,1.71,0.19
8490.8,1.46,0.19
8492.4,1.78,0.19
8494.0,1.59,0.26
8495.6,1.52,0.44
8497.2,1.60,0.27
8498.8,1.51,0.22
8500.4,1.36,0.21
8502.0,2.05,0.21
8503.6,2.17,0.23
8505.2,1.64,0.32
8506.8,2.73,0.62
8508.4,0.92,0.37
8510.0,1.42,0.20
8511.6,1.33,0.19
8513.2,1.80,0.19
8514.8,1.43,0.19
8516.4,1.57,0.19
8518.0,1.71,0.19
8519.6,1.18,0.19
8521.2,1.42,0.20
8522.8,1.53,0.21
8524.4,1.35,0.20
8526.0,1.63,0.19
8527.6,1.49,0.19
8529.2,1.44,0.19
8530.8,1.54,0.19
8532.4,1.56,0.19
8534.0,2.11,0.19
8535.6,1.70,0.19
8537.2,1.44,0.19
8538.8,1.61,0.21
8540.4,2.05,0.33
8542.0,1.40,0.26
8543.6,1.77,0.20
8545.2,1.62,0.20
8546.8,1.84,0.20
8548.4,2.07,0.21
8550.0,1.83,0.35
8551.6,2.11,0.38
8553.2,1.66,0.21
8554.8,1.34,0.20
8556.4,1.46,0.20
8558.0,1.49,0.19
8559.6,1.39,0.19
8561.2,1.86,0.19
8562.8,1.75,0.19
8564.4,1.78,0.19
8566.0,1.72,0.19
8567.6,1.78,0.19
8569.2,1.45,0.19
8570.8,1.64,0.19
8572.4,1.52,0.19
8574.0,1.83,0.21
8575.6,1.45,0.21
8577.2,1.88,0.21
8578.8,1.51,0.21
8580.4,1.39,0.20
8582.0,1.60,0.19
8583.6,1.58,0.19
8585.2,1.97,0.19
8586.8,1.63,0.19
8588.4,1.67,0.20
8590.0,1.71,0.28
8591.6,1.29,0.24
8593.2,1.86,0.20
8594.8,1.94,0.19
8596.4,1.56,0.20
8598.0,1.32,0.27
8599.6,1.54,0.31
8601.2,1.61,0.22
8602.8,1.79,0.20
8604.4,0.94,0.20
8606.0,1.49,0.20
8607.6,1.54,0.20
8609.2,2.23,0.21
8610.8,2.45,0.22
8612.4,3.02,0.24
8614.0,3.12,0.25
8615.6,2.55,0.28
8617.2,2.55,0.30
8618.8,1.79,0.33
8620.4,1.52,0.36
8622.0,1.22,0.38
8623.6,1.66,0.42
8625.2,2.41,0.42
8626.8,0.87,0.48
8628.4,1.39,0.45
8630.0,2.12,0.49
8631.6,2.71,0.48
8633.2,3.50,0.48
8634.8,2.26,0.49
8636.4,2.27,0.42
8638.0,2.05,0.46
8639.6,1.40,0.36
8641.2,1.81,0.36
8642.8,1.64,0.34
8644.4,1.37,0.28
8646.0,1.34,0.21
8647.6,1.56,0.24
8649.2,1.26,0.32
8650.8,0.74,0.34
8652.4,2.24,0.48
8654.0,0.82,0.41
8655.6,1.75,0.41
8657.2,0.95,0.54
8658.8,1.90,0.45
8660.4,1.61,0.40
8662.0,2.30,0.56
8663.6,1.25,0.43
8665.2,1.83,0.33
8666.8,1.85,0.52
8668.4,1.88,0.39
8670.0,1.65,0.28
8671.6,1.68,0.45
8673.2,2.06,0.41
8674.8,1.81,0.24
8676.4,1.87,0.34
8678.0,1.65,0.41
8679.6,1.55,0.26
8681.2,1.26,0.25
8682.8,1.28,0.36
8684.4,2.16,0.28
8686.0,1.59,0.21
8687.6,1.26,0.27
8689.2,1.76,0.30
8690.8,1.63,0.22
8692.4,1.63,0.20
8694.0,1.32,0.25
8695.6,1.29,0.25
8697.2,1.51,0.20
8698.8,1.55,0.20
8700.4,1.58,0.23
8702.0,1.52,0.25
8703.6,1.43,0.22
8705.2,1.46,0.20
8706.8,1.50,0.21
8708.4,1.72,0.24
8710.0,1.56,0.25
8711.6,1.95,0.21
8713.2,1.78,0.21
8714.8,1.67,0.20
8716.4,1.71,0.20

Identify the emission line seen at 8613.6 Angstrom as [S II]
